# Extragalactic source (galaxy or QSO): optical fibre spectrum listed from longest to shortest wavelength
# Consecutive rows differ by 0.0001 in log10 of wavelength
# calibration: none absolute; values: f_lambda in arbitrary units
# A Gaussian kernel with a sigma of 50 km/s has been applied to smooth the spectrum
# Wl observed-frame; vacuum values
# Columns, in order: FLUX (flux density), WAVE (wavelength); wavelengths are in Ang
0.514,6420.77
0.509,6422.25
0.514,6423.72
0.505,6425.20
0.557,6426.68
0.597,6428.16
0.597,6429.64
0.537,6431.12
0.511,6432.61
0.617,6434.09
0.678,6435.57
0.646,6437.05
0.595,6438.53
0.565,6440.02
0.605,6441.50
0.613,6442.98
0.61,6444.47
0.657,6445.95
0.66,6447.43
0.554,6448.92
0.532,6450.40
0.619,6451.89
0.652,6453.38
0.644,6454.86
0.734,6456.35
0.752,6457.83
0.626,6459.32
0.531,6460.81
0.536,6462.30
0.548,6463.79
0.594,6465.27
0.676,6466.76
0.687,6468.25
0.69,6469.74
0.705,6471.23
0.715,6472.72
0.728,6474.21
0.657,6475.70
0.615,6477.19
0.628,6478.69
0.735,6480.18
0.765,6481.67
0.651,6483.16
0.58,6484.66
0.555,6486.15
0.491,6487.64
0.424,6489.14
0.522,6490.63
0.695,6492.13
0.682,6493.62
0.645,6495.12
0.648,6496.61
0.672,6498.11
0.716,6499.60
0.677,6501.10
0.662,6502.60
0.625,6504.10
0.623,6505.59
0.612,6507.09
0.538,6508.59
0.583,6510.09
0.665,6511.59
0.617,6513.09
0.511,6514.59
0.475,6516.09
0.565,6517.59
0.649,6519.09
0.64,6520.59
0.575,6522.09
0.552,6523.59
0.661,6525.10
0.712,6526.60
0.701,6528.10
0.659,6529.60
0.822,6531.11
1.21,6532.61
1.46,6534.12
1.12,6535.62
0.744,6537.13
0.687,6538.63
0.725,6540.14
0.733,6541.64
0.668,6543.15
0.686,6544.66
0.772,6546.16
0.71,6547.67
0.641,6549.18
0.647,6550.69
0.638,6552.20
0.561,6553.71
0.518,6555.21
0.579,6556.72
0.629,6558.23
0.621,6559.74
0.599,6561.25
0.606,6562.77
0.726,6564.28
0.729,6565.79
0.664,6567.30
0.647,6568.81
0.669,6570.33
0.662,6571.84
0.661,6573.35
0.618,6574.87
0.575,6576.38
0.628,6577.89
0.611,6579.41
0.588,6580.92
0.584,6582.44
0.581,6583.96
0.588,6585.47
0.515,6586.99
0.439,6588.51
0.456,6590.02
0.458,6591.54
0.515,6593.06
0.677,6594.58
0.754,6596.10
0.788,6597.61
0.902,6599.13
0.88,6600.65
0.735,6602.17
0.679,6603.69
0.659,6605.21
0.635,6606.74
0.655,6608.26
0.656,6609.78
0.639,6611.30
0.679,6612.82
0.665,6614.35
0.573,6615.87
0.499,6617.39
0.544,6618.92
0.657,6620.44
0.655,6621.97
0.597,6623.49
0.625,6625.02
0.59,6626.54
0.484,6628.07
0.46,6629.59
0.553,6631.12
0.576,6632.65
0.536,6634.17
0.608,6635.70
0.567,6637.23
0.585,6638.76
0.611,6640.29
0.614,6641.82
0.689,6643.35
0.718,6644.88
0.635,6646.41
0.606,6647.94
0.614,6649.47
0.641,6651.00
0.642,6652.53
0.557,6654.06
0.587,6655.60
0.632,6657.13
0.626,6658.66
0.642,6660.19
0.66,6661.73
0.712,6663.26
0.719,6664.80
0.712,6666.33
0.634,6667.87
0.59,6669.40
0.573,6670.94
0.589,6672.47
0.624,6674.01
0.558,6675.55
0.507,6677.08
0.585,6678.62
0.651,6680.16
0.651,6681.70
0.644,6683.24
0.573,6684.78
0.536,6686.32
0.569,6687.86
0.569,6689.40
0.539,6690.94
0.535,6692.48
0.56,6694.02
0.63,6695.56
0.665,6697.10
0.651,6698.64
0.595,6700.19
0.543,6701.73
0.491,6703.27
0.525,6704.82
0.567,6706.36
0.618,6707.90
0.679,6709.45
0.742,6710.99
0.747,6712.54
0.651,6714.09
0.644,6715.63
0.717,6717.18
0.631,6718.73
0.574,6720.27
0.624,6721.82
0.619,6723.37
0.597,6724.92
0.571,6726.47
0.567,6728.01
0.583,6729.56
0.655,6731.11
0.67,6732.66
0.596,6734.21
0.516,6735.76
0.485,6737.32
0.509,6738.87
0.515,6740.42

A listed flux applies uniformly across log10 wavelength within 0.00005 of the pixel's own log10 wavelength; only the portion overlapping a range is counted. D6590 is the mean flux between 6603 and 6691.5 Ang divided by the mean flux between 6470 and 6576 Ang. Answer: 0.91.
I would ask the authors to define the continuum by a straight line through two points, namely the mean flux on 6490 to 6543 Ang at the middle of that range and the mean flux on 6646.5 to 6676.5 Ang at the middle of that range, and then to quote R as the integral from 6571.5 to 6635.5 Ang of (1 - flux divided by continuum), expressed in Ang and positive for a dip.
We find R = 3.9 Ang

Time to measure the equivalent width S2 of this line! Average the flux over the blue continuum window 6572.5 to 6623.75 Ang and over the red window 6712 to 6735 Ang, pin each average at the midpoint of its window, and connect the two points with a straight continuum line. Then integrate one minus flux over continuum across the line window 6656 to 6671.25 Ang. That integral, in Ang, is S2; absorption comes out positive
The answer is -0.54 Ang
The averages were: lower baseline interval 0.628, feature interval 0.651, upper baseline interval 0.629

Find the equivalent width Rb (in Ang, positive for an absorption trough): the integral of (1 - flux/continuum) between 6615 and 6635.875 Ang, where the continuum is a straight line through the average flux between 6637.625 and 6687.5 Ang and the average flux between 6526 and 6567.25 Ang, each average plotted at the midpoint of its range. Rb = 2.87 Ang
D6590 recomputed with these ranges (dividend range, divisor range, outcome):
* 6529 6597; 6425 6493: 1.09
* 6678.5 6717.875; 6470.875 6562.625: 0.91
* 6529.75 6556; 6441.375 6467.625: 1.26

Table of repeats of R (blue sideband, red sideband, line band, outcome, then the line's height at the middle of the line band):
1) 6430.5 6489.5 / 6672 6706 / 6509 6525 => 0.7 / 0.614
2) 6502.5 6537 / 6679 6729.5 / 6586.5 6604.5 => 0.4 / 0.667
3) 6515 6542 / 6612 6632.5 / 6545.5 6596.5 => 5.0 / 0.679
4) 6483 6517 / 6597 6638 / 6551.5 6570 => -0.3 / 0.618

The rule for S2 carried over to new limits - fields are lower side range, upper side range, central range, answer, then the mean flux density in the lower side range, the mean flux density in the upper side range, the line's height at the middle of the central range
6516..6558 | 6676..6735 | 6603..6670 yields 3.55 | 0.721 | 0.607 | 0.654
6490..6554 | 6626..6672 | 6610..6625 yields 0.43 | 0.692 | 0.612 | 0.632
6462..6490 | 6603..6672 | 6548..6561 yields 0.36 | 0.632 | 0.617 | 0.625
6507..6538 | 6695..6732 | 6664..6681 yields 0.76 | 0.72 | 0.62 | 0.642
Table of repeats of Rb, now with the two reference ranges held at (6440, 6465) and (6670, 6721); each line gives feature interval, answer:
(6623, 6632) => 0.84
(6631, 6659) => -0.24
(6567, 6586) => -0.34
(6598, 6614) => -2.74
